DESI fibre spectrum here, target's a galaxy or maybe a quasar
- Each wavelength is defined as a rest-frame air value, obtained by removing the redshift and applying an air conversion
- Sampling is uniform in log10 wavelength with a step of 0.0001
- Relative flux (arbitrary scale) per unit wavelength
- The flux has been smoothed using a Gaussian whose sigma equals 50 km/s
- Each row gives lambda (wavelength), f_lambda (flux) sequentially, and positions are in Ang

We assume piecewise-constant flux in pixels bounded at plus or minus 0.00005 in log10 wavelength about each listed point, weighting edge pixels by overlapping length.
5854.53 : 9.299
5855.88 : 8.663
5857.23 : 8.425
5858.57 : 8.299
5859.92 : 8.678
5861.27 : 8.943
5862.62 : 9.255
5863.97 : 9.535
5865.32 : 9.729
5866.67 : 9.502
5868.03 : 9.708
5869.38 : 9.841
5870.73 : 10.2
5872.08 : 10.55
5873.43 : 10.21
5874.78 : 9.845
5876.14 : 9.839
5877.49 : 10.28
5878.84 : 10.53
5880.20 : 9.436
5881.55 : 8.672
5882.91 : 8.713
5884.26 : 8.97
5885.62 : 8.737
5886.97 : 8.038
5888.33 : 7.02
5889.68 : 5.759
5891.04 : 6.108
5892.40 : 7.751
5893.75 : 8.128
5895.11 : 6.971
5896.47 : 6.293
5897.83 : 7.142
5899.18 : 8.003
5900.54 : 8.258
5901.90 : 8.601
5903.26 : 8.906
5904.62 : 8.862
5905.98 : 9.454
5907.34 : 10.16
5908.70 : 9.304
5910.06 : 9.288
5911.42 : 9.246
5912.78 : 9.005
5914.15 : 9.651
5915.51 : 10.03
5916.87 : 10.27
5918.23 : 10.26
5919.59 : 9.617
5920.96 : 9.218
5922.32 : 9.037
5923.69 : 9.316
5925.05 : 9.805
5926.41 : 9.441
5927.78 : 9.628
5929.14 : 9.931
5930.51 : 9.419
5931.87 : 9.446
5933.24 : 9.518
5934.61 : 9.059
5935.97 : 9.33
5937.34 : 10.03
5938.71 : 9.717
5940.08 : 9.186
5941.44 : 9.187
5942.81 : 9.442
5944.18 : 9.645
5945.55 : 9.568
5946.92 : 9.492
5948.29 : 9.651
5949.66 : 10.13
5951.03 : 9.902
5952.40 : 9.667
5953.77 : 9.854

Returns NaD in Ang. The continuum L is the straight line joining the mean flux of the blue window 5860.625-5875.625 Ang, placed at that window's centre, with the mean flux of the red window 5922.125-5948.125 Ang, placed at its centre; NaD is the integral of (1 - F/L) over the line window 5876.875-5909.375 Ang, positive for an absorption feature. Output 4.5 Ang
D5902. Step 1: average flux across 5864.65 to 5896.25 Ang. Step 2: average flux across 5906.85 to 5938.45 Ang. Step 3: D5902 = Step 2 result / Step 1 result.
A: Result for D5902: 1.08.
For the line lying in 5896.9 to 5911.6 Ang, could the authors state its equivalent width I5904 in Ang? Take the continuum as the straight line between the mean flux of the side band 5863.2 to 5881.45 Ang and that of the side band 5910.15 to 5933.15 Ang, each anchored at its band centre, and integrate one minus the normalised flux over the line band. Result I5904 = 1.37 Ang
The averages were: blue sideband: 9.89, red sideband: 9.57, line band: 8.78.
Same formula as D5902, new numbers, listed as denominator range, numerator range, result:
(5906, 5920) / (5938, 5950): 0.99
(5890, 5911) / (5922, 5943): 1.16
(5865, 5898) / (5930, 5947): 1.08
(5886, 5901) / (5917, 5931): 1.33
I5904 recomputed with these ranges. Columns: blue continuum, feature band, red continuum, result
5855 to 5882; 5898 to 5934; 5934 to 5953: 0.8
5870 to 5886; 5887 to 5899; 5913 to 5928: 3.3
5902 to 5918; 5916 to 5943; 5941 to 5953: 0.0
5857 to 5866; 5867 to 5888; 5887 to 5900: -3.8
